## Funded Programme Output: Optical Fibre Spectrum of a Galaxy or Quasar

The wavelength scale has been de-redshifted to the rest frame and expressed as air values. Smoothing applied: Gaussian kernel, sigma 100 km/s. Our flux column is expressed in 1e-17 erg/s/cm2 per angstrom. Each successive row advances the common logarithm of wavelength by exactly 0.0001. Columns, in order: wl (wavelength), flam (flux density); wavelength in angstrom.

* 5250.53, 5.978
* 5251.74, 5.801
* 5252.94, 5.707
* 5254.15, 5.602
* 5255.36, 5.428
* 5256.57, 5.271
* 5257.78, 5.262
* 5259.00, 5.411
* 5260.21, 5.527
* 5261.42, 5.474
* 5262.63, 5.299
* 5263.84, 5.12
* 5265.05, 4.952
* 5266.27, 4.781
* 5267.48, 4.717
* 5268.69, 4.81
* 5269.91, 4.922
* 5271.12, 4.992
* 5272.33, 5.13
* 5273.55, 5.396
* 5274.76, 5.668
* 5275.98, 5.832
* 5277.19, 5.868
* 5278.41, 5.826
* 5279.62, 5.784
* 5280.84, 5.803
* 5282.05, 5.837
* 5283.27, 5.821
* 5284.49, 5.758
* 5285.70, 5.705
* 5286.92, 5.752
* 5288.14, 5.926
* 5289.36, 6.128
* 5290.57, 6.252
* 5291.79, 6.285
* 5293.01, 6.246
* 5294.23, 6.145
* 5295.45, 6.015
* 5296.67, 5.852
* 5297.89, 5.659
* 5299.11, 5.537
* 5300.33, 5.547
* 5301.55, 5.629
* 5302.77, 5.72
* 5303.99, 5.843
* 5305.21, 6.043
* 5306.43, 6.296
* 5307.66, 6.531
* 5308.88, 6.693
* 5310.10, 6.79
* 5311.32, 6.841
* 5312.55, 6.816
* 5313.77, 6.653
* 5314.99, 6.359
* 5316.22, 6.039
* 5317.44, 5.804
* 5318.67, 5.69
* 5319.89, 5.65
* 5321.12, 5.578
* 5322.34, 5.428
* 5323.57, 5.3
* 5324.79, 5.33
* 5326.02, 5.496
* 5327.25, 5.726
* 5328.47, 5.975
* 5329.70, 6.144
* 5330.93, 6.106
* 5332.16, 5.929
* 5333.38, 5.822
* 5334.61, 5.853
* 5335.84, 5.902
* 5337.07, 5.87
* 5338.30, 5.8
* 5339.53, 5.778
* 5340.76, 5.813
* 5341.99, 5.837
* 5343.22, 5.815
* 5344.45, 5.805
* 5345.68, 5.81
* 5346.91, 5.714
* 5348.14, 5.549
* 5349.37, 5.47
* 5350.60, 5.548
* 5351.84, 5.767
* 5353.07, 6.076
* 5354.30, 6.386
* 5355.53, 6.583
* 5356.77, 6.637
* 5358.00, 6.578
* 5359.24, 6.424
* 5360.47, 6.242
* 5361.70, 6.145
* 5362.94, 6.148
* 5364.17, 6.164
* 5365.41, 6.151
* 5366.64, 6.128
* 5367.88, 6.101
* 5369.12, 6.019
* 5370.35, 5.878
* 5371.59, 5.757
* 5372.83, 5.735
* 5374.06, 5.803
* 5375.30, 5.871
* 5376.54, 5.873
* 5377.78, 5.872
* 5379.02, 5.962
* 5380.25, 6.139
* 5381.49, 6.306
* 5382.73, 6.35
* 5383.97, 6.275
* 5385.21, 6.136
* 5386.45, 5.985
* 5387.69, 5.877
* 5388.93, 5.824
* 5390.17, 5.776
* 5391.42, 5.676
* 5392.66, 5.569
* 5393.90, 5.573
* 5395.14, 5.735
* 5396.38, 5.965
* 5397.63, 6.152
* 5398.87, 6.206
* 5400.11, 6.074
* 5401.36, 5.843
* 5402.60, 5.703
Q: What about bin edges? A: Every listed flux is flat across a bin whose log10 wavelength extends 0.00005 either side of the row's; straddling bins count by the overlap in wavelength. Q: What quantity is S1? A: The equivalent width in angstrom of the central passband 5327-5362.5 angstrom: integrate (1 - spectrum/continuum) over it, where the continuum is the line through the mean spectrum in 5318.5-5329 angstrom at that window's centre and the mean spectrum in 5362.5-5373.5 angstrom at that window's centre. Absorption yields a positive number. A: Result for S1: -1.2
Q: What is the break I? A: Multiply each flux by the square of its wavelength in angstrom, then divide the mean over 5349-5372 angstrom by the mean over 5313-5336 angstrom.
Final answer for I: 1.1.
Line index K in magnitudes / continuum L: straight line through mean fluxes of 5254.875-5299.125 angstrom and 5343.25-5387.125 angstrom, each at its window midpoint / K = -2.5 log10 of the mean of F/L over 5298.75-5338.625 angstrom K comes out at -0.03 mag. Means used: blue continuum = 5.57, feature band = 5.97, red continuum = 6.04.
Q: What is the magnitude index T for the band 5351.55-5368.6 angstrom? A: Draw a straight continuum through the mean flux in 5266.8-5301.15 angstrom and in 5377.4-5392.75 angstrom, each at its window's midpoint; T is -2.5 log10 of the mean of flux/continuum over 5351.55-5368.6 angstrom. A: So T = -0.06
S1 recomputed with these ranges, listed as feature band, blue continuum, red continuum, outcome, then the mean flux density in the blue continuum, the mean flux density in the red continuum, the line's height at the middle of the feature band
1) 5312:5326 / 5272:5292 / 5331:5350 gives -0.13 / 5.81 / 5.8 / 5.8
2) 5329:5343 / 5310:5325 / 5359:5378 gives 0.28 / 6.01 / 6.02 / 6.01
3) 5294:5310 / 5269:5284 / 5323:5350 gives -0.95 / 5.56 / 5.77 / 5.65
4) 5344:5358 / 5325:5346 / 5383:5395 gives -0.29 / 5.84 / 5.86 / 5.85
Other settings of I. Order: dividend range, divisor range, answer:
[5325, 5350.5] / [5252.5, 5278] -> 1.13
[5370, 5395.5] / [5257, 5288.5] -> 1.13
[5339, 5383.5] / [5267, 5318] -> 1.05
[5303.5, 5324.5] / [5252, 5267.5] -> 1.18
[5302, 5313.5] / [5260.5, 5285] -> 1.20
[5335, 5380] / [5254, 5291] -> 1.13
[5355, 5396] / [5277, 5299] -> 1.05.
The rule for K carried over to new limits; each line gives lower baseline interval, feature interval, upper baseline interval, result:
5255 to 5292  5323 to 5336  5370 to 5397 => -0.013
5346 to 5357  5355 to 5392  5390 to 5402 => -0.032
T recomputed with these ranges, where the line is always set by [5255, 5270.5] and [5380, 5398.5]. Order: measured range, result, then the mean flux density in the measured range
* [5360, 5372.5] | -0.05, 6.06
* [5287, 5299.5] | -0.13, 6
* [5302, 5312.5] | -0.17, 6.36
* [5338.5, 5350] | -0.01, 5.74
